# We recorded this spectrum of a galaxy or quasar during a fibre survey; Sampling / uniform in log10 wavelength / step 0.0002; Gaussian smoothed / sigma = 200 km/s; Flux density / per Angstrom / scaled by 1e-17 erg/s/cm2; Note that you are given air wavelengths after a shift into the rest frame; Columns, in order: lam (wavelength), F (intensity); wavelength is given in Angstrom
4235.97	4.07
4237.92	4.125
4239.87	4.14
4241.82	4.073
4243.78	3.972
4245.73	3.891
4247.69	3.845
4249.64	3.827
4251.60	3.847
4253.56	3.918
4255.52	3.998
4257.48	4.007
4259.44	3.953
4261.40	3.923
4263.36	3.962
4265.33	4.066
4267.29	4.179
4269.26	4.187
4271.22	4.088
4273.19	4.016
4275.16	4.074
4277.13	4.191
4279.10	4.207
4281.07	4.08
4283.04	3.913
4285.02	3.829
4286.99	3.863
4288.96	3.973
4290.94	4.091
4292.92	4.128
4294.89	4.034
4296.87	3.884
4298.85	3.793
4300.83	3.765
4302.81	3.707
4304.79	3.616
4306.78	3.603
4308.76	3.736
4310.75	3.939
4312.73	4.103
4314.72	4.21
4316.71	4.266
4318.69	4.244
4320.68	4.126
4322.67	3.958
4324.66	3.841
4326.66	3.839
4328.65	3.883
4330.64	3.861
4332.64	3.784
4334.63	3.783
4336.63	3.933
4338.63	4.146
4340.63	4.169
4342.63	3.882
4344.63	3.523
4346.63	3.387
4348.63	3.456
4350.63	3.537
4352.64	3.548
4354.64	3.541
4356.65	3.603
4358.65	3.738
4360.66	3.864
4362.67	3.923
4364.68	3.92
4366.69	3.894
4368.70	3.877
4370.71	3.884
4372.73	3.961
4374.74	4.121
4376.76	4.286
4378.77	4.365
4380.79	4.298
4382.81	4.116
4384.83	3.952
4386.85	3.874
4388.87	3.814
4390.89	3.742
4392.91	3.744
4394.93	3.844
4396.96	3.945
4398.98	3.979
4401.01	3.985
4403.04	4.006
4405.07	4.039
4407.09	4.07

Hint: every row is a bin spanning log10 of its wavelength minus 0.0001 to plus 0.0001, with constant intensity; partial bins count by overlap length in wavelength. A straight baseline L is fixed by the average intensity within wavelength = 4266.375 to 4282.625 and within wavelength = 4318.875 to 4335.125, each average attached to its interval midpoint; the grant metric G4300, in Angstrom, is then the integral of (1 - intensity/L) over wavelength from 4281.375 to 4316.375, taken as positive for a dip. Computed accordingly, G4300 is 1.0 Angstrom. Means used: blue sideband 4.12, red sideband 3.91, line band 3.9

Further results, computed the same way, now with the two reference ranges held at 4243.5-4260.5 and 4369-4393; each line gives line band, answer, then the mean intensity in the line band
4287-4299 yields -0.1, 3.99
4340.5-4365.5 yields 2.0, 3.68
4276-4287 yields -0.2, 4.03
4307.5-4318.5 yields -0.2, 4.06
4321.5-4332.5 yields 0.3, 3.87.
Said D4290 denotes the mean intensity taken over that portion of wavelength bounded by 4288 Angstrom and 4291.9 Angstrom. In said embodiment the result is 4.03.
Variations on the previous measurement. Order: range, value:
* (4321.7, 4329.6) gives 3.88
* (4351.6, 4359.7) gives 3.61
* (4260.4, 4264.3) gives 3.95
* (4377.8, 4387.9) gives 4.12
